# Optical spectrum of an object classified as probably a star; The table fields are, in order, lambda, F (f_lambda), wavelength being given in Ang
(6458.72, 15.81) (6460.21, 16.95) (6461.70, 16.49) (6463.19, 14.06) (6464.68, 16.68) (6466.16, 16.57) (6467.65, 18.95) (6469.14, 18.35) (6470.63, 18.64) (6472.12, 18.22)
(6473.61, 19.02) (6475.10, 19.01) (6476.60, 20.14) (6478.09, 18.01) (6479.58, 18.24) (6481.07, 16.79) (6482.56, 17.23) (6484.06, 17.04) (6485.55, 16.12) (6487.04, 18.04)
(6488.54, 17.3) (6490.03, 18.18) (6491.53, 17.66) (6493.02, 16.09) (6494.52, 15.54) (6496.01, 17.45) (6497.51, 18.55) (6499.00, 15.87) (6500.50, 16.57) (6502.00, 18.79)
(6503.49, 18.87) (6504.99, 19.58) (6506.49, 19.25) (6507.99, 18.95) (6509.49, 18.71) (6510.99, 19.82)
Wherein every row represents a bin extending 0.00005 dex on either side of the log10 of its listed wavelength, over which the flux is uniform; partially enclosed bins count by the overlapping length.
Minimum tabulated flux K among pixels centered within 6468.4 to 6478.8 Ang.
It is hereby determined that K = 18.01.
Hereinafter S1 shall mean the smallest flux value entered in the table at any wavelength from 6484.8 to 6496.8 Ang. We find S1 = 15.54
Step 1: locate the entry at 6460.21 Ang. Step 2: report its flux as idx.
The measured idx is 16.95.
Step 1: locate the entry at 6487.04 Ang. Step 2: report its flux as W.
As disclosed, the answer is 18.04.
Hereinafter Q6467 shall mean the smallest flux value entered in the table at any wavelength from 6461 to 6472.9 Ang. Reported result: 14.06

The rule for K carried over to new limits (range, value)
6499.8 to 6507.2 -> 16.57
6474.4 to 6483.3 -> 16.79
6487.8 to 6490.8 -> 17.3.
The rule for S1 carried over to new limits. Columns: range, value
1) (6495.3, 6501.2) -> 15.87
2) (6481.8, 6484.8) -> 17.04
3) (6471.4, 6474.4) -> 18.22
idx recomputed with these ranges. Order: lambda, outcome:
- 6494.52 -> 15.54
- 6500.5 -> 16.57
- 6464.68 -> 16.68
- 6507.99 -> 18.95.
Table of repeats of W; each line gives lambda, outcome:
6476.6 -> 20.14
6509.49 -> 18.71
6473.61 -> 19.02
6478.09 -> 18.01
